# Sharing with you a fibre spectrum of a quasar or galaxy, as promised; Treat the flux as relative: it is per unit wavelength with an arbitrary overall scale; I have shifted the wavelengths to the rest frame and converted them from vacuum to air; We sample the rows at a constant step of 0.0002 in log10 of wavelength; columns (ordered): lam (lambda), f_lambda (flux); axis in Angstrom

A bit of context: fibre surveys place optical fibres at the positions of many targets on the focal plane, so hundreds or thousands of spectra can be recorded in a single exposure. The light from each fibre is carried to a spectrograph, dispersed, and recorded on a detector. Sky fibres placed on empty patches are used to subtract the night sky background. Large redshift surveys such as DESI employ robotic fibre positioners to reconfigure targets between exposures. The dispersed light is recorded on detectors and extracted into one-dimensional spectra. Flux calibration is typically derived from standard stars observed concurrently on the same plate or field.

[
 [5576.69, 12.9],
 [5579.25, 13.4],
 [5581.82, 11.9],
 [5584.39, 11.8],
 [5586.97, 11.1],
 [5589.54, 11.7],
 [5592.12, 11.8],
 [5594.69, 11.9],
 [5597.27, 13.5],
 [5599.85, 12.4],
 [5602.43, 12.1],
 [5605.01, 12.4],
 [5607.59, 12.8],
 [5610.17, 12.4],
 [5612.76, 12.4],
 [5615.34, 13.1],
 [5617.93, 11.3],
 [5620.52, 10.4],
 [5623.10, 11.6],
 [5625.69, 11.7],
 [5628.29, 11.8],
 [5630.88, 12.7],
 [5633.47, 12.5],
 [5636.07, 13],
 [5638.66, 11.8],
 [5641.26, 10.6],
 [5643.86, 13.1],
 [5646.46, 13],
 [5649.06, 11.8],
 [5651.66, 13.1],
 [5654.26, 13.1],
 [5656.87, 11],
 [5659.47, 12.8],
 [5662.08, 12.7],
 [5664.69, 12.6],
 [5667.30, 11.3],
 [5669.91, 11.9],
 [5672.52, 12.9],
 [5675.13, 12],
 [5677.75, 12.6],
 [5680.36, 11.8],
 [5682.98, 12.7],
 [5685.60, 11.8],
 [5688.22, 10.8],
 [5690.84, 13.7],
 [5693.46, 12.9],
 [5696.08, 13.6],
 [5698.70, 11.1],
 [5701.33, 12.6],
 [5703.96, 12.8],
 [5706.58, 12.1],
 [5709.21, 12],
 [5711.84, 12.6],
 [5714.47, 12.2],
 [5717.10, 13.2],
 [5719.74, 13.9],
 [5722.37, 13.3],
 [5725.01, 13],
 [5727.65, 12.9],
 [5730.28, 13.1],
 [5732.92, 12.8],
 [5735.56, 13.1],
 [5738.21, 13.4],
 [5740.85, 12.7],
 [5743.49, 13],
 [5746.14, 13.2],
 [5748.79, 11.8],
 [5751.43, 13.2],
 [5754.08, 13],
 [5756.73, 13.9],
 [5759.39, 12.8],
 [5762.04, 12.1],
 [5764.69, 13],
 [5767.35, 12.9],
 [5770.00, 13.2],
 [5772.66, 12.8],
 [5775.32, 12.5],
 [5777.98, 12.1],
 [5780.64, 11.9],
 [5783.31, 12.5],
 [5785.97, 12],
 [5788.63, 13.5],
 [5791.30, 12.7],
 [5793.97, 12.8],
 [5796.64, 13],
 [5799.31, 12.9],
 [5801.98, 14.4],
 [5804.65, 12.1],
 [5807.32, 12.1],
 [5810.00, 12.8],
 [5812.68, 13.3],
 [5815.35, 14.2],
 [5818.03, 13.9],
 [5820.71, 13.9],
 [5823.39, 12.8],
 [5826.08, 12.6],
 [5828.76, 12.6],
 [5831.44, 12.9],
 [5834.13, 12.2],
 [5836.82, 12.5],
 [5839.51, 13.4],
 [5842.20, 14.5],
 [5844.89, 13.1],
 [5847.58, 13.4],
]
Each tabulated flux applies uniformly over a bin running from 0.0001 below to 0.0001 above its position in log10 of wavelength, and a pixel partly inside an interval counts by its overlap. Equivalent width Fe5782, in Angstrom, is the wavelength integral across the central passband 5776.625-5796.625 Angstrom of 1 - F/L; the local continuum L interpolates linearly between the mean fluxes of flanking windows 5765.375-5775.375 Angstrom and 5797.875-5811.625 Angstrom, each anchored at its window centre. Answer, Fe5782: 0.5 Angstrom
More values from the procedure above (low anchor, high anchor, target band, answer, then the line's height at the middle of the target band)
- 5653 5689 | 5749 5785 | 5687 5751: -1.6 Angstrom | 12.4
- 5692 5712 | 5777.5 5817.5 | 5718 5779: -1.4 Angstrom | 12.7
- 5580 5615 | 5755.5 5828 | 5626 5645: 0.3 Angstrom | 12.3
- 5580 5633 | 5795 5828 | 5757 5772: 0.0 Angstrom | 12.9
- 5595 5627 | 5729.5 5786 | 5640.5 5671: 0.2 Angstrom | 12.4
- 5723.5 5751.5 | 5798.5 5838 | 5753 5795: 0.8 Angstrom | 13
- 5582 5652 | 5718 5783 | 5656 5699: 0.6 Angstrom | 12.5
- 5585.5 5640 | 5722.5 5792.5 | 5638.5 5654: -0.1 Angstrom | 12.3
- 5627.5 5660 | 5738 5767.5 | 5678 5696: 0.2 Angstrom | 12.6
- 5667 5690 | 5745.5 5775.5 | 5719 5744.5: -1.1 Angstrom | 12.6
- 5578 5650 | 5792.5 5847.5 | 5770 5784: 0.5 Angstrom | 12.9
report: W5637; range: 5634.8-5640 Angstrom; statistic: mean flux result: 12.4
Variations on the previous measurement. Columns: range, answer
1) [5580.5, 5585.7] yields 11.8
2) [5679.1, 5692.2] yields 12.2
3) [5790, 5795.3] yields 12.7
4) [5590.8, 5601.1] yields 12.4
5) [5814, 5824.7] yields 13.7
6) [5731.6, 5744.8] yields 13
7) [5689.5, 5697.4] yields 13.4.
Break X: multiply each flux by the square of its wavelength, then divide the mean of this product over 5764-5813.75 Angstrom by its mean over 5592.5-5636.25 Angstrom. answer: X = 1.11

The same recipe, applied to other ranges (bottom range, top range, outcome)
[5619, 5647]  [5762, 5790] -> 1.11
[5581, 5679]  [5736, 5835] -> 1.12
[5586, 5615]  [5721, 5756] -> 1.11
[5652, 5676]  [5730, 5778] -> 1.08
